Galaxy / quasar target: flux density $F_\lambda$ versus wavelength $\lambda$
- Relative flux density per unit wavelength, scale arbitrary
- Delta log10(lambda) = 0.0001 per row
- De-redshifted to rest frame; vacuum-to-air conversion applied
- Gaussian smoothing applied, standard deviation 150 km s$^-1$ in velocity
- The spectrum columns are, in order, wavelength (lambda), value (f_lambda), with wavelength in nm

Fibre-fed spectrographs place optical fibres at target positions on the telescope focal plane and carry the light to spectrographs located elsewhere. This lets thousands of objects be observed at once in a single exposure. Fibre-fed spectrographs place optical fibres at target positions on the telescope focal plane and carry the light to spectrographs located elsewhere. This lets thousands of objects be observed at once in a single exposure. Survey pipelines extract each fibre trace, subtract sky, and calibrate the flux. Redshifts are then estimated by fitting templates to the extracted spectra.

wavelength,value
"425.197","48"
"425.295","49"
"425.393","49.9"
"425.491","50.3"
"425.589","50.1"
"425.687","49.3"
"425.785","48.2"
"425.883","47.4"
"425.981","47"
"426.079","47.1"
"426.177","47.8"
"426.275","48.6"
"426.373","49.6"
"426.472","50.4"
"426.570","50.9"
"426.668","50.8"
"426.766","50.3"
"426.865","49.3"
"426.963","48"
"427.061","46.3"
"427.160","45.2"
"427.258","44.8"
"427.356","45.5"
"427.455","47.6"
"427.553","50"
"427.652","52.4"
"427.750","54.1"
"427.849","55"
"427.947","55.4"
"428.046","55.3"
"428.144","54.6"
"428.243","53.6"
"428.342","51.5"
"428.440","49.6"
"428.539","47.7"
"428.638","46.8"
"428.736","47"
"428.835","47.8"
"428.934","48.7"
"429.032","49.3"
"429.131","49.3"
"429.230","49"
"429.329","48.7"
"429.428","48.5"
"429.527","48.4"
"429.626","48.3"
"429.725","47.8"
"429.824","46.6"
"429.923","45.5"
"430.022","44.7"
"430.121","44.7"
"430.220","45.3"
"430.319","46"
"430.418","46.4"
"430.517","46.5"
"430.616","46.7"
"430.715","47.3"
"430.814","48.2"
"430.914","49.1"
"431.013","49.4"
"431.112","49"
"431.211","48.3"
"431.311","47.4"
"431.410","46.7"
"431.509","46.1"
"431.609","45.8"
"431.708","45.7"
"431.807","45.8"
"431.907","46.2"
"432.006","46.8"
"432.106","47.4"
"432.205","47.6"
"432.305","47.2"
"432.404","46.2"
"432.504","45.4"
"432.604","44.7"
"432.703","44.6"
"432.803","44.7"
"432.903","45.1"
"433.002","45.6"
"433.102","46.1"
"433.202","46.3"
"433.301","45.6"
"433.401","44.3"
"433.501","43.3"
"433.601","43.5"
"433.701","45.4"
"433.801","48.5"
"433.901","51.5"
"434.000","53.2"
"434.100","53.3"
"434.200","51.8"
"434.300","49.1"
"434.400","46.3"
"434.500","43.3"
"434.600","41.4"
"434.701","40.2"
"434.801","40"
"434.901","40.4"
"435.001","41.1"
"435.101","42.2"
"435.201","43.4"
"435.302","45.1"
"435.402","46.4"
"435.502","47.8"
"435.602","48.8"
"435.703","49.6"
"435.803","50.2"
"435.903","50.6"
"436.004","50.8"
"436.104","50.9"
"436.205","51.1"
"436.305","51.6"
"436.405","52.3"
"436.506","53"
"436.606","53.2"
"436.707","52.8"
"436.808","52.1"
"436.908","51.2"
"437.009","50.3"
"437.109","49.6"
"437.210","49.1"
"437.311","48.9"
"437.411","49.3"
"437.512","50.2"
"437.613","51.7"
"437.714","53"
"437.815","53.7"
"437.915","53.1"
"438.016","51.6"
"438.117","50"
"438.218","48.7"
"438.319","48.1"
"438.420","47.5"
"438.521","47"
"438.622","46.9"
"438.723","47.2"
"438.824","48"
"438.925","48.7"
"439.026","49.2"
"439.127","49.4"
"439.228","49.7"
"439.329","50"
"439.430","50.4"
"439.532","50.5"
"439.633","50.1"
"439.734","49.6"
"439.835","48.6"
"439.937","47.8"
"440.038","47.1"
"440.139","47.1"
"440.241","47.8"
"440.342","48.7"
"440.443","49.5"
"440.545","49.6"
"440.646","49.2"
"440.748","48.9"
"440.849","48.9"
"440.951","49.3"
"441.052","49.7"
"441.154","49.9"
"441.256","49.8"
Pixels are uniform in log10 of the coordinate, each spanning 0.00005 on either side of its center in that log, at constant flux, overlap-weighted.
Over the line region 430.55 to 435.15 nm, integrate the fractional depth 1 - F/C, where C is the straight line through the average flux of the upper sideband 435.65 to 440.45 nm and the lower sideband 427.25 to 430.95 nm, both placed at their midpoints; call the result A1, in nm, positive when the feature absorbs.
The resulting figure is 0.29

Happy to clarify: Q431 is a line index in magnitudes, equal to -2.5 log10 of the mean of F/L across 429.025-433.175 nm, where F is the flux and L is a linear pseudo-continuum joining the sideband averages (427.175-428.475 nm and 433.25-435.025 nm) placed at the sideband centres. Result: 0.04 mag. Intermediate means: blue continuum 51.4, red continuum 45.7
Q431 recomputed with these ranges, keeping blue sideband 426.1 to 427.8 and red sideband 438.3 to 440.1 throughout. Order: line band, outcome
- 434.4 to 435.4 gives 0.15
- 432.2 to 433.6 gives 0.08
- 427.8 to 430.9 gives 0.00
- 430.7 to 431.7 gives 0.03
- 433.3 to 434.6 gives 0.03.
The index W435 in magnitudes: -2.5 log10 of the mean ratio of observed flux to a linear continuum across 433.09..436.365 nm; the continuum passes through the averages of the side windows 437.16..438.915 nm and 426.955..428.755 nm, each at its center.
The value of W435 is 0.067 mag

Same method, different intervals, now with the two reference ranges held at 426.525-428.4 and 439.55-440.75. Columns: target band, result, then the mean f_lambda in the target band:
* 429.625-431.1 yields 0.074 mag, 46.9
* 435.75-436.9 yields -0.052 mag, 51.7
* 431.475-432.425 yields 0.077 mag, 46.5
